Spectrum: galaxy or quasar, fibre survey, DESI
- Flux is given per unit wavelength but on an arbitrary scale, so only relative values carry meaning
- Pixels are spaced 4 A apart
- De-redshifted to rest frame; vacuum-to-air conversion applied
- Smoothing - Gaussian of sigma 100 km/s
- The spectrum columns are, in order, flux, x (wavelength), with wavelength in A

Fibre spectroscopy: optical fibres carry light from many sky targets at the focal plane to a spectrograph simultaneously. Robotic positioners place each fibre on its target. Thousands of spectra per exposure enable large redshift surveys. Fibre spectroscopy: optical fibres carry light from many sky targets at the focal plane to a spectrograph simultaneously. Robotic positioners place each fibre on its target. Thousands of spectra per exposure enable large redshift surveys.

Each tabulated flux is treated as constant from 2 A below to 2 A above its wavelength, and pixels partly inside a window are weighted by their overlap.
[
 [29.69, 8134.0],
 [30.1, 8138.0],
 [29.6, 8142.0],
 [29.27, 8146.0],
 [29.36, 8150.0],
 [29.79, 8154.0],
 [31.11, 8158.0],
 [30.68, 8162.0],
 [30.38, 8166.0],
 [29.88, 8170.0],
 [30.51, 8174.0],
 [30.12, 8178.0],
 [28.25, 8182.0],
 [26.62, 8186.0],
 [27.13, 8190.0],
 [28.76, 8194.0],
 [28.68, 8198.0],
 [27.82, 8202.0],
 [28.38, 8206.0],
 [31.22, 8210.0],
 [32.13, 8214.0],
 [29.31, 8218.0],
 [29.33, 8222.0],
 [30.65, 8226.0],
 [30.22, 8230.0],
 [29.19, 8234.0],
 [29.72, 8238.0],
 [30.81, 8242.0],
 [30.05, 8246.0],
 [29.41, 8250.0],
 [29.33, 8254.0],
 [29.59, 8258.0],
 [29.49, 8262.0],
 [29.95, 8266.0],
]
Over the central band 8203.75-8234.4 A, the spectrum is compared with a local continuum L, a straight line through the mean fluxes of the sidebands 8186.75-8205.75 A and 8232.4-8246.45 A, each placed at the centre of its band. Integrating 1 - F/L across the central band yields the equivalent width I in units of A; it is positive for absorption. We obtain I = -1.10 A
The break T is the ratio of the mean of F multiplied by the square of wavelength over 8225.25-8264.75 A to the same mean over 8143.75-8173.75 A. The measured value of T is 1.0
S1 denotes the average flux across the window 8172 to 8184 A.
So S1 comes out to 29.6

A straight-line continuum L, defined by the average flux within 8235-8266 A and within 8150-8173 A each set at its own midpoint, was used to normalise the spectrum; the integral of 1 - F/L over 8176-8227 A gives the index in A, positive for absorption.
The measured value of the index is 1.6 A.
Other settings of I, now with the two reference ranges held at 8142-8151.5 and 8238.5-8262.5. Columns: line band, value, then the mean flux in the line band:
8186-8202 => 0.88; 27.9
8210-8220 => -0.39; 30.8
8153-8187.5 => -0.33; 29.7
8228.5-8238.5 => 0.01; 29.7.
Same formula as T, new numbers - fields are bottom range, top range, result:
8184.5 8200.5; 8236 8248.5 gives 1.10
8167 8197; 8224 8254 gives 1.05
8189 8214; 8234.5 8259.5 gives 1.04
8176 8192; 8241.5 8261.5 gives 1.08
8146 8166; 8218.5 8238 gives 1.01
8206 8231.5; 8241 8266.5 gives 0.99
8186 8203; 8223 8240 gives 1.08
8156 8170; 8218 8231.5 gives 0.99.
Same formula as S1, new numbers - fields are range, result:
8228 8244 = 30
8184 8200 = 27.8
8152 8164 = 30.5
